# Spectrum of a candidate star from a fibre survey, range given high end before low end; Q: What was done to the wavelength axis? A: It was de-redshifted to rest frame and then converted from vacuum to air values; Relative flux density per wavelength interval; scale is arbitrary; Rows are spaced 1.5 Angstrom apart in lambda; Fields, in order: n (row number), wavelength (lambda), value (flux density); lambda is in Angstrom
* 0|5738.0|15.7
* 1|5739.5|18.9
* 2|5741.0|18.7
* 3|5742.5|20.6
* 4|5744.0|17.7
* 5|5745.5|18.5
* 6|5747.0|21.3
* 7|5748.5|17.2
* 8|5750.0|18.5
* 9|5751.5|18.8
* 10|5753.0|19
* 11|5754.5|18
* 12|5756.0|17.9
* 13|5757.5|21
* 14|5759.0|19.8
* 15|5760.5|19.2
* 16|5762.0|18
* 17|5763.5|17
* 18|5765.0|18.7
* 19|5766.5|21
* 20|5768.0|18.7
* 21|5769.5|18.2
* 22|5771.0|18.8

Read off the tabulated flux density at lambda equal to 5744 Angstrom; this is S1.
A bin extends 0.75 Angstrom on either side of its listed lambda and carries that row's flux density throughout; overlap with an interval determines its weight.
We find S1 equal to 17.7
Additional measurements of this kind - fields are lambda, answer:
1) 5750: 18.5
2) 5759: 19.8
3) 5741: 18.7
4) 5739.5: 18.9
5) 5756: 17.9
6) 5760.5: 19.2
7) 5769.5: 18.2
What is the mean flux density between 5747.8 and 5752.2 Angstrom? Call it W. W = 18.2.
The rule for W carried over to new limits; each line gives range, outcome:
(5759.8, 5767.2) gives 18.8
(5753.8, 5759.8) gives 19.2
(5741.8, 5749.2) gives 19.1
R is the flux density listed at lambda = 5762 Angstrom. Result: 18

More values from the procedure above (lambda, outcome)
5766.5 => 21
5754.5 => 18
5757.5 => 21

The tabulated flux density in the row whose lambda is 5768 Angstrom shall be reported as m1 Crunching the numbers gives 18.7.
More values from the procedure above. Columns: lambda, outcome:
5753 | 19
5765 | 18.7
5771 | 18.8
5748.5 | 17.2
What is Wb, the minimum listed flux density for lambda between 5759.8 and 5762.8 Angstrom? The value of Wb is 18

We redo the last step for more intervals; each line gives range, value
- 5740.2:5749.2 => 17.2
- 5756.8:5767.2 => 17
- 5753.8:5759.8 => 17.9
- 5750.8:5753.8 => 18.8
